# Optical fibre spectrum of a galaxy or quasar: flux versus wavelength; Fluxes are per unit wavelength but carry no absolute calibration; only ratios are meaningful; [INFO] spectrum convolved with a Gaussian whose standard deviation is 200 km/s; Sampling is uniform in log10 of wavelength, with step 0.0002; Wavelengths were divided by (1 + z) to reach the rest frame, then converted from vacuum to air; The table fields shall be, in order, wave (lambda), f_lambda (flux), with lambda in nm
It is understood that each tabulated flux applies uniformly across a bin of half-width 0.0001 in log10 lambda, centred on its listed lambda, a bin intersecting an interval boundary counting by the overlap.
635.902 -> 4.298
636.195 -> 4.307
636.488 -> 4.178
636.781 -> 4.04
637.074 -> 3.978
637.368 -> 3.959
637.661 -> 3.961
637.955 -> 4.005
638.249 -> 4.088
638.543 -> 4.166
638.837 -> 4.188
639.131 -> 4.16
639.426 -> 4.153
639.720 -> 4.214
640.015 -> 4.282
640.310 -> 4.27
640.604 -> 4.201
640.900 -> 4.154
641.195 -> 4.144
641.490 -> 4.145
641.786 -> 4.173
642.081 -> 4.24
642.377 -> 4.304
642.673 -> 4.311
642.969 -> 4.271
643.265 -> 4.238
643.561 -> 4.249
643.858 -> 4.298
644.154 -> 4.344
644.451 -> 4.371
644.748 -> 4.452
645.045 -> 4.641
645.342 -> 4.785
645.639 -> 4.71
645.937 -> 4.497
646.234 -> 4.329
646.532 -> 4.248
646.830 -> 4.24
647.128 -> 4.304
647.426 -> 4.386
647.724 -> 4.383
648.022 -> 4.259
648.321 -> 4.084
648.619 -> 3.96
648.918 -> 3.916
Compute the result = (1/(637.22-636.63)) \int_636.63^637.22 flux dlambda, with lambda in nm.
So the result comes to 4.01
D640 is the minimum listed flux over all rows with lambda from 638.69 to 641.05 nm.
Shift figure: 4.153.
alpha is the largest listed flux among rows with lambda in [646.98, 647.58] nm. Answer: 4.386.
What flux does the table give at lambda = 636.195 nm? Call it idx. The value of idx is 4.307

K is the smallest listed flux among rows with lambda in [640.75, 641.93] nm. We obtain 4.144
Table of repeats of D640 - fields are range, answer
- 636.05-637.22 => 3.978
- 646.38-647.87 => 4.24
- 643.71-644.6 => 4.298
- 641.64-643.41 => 4.173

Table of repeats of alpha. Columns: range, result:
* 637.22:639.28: 4.188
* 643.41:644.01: 4.298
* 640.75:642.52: 4.304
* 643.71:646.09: 4.785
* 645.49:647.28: 4.71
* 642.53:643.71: 4.311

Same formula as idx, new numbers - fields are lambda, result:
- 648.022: 4.259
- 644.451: 4.371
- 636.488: 4.178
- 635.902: 4.298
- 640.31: 4.27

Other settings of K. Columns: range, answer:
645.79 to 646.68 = 4.248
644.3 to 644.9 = 4.371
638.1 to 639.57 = 4.088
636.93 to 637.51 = 3.959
